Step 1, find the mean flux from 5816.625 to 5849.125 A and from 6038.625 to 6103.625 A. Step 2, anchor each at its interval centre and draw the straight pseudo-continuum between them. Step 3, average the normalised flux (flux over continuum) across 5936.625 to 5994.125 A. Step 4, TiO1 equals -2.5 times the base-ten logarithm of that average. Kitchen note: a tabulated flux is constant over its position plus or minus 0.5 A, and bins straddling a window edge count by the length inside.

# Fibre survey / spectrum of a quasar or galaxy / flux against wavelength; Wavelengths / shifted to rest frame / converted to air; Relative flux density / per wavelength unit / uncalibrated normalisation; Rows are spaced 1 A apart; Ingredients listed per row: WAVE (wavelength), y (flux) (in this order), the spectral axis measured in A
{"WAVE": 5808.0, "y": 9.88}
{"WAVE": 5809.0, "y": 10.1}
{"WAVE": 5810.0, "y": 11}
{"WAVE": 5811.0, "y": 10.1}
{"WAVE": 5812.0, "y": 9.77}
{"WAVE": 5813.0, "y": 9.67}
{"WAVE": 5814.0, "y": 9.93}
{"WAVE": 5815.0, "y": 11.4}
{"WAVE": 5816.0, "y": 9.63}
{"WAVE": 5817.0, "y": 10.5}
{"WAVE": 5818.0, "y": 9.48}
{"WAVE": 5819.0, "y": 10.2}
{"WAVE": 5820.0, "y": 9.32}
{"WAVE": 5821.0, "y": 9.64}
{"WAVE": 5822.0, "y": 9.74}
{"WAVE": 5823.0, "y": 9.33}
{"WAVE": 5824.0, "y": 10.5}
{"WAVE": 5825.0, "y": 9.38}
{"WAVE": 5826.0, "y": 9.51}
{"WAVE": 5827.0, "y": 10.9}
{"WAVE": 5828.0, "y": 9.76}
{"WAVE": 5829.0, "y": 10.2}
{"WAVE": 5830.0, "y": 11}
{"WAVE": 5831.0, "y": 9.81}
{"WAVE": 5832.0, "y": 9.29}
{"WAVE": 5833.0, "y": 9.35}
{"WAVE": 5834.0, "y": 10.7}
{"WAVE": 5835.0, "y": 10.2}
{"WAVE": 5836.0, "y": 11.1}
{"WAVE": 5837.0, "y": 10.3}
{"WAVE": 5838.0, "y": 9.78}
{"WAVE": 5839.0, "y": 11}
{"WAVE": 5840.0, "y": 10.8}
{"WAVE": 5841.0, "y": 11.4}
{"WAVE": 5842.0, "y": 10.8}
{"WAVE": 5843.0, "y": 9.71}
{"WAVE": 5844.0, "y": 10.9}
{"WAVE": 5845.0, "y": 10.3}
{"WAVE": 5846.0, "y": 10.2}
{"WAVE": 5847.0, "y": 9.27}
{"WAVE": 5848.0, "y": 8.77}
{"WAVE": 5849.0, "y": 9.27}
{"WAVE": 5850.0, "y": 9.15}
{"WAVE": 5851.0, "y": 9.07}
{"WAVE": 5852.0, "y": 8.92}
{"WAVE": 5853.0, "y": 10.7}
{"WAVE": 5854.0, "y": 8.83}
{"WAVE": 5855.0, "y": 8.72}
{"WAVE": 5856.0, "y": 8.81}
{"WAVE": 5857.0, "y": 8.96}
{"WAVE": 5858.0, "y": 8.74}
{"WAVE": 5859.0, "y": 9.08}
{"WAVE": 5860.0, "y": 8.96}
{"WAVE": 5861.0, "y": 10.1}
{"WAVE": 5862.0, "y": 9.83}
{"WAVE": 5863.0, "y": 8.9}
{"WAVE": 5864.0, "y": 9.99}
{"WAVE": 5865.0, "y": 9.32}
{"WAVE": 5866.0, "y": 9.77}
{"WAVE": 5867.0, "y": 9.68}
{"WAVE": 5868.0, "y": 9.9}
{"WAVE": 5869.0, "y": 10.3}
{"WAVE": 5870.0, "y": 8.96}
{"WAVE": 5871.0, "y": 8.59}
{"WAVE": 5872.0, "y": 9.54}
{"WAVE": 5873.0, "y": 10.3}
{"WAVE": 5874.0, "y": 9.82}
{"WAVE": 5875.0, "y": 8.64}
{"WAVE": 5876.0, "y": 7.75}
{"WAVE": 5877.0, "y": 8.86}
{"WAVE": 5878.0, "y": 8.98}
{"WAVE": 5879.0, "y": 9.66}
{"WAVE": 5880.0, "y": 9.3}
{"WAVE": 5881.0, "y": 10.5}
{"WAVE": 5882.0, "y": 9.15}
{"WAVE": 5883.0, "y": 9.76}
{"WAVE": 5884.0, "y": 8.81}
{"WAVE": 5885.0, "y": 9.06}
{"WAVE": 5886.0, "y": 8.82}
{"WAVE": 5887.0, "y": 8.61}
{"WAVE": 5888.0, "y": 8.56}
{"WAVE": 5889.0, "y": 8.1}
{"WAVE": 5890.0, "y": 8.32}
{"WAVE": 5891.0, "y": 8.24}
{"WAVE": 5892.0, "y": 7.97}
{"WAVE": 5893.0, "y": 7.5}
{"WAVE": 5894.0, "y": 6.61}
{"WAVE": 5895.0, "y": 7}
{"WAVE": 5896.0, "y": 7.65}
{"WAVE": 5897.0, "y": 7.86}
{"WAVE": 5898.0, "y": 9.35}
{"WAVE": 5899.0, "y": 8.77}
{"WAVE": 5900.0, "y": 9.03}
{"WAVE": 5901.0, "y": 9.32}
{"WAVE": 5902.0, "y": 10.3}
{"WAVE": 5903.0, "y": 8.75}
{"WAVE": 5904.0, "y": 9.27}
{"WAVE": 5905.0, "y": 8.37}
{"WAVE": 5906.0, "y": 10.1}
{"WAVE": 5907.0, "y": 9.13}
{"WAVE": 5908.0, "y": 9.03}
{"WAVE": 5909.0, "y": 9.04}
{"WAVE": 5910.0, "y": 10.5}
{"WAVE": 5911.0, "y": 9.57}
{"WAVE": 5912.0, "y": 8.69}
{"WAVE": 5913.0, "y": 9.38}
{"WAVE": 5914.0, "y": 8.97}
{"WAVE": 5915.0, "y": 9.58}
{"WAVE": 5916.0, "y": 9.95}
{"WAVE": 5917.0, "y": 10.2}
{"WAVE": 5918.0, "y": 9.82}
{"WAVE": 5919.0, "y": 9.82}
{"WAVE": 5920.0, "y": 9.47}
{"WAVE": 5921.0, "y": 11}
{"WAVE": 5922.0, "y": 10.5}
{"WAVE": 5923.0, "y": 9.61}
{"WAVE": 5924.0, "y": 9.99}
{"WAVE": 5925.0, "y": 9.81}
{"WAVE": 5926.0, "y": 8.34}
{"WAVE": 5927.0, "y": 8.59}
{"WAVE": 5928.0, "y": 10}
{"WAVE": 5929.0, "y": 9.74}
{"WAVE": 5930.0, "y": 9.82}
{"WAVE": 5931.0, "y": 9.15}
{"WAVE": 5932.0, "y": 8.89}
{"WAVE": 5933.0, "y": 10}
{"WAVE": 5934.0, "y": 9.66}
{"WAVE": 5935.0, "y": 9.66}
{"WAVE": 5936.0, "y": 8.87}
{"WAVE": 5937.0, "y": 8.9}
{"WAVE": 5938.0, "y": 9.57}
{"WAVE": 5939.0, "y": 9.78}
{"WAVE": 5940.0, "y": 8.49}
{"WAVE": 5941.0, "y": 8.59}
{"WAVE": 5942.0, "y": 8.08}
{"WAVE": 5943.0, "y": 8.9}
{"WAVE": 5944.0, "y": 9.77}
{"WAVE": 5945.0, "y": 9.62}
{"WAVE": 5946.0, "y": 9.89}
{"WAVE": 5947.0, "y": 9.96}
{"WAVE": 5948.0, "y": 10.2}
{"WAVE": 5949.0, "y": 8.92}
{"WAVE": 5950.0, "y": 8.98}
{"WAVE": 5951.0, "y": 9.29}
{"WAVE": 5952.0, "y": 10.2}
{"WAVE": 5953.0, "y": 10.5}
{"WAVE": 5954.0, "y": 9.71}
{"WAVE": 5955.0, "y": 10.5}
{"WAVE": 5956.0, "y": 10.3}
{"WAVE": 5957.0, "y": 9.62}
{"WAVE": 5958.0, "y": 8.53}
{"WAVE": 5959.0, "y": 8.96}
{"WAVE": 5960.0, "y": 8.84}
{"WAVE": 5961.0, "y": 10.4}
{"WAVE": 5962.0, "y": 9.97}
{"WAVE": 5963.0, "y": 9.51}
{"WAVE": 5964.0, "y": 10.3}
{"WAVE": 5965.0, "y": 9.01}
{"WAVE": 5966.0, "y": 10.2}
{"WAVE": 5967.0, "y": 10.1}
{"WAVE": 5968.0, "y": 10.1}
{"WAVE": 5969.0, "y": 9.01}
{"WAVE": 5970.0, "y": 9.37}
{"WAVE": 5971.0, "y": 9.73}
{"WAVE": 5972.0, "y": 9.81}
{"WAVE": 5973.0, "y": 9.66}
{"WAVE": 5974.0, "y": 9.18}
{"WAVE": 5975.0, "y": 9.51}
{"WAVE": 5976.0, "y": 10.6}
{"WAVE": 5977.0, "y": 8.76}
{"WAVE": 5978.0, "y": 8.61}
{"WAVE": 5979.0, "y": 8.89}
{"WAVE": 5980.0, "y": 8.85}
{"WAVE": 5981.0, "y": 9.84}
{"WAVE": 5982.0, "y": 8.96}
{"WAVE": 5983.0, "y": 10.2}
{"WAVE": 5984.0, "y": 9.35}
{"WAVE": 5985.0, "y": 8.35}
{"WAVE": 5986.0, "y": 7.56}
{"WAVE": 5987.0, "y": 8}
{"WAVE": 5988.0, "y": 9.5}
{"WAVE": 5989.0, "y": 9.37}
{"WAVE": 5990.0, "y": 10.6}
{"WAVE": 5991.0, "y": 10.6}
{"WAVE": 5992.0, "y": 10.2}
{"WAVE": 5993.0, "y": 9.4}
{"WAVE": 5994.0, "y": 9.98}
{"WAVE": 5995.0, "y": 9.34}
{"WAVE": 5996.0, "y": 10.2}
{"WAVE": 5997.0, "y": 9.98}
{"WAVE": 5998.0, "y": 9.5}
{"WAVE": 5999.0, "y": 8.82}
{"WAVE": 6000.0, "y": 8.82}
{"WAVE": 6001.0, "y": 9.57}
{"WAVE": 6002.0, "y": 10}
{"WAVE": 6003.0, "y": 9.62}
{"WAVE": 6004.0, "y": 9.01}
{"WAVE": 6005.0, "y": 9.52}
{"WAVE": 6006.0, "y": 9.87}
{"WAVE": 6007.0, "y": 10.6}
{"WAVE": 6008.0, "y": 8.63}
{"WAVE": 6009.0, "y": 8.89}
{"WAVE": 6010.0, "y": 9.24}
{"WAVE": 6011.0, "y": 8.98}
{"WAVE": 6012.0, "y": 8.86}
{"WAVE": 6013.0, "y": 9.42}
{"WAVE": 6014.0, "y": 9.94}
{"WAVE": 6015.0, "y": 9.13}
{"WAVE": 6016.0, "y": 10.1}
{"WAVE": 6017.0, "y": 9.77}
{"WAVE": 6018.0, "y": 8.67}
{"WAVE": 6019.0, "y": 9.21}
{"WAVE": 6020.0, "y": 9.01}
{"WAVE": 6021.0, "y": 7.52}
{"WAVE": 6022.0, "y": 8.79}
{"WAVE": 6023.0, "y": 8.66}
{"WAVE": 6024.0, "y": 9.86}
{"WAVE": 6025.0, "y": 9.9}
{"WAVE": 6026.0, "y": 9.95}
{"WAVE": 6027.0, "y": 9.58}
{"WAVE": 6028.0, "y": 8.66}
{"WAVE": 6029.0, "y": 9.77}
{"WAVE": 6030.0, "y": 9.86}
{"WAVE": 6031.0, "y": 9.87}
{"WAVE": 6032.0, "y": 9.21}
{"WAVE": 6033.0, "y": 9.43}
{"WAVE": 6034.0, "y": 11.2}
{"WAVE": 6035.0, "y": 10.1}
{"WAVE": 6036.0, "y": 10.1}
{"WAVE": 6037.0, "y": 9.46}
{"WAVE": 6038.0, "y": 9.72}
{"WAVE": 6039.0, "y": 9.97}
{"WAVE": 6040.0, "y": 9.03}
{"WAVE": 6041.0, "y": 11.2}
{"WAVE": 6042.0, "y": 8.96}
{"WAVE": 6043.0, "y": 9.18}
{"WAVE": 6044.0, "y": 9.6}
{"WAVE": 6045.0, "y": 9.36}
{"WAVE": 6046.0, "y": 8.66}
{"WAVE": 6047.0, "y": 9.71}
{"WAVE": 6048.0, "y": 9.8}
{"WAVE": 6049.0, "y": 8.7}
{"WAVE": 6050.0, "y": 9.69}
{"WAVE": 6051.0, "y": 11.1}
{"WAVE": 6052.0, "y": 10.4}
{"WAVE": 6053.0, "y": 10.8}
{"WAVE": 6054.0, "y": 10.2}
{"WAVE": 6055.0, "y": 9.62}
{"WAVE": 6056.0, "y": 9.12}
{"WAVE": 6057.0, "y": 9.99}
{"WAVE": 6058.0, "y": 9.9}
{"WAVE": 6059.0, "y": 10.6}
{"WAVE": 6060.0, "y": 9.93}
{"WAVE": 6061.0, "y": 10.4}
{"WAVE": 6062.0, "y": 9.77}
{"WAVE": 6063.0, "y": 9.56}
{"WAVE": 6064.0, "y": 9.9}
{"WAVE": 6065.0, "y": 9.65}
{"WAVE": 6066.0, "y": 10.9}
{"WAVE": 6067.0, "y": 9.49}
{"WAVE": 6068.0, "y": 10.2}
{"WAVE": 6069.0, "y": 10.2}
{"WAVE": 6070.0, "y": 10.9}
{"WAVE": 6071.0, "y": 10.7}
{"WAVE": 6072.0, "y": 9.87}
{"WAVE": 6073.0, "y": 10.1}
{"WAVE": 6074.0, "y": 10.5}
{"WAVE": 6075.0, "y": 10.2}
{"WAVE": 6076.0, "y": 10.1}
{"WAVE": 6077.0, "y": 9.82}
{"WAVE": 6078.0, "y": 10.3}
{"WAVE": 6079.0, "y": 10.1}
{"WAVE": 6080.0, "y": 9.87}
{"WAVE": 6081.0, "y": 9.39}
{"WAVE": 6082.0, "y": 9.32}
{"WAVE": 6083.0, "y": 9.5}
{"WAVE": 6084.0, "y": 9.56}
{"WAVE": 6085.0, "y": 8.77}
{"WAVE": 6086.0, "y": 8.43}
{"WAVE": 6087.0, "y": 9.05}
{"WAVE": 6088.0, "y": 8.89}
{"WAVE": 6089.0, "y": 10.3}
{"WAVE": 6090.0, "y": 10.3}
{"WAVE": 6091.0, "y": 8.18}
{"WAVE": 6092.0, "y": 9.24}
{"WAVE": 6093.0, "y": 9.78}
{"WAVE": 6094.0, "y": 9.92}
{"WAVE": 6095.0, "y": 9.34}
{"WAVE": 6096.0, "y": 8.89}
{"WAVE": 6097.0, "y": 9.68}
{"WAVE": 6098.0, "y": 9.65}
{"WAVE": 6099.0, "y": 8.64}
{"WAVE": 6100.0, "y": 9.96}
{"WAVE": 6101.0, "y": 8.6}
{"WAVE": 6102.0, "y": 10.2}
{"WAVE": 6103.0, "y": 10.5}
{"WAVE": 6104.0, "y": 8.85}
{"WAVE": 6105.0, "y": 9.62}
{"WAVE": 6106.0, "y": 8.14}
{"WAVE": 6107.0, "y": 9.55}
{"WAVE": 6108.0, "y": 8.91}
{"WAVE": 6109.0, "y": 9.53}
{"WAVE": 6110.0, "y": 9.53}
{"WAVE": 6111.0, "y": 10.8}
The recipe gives 0.05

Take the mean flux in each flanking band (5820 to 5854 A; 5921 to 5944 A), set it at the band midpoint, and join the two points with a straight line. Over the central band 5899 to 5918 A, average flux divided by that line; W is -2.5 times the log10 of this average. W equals 0.01 mag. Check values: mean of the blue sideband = 9.99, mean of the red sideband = 9.36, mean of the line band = 9.39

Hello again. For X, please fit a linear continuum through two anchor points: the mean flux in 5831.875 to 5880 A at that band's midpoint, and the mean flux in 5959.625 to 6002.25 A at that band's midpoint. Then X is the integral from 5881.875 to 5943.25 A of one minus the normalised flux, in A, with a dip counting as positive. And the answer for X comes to 3.0 A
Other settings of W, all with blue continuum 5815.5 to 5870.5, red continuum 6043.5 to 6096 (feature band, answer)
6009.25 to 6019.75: 0.05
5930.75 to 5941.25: 0.06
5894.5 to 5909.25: 0.11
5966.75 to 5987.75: 0.06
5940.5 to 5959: 0.03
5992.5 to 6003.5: 0.03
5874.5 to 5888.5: 0.09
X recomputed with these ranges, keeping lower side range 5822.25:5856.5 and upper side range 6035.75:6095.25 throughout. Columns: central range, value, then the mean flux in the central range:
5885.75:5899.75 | 2.54 A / 8.1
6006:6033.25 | 1.37 A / 9.32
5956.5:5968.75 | 0.30 A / 9.62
